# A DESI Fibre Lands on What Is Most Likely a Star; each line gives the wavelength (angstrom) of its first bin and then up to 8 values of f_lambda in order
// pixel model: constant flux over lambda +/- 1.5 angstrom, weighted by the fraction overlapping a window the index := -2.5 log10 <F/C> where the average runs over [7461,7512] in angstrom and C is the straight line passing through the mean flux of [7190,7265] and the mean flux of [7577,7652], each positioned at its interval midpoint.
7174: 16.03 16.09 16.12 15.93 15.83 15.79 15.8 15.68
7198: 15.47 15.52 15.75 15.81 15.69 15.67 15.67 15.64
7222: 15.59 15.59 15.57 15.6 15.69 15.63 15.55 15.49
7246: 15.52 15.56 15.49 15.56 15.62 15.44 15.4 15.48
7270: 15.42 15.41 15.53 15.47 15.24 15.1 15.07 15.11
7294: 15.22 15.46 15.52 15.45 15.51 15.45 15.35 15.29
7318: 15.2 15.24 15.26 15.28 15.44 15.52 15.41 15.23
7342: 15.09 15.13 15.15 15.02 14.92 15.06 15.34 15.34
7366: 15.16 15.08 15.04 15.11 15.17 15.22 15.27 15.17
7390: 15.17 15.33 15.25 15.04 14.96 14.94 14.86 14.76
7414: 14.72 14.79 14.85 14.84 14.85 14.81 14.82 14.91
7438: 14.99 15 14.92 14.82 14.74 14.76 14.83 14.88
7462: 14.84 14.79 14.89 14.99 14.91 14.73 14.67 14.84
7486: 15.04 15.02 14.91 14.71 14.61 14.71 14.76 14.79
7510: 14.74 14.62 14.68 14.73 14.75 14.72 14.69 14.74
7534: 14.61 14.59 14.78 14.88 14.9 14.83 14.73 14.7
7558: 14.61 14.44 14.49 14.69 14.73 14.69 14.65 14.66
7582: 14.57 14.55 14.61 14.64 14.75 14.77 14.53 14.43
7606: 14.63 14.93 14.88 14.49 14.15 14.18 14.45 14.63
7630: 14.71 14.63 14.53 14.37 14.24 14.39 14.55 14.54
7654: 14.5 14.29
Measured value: 0.01 mag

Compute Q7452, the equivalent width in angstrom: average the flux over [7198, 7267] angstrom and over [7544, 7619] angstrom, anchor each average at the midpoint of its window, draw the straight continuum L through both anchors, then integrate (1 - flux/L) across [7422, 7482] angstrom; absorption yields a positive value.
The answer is 0.6 angstrom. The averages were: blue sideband 15.6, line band 14.8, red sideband 14.6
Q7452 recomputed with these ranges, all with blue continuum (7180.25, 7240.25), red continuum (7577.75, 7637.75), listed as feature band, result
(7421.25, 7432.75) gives 0.2 angstrom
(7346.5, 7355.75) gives 0.2 angstrom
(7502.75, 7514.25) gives 0.1 angstrom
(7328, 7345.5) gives 0.0 angstrom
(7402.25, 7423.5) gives 0.4 angstrom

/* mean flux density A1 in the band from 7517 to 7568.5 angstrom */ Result 14.7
